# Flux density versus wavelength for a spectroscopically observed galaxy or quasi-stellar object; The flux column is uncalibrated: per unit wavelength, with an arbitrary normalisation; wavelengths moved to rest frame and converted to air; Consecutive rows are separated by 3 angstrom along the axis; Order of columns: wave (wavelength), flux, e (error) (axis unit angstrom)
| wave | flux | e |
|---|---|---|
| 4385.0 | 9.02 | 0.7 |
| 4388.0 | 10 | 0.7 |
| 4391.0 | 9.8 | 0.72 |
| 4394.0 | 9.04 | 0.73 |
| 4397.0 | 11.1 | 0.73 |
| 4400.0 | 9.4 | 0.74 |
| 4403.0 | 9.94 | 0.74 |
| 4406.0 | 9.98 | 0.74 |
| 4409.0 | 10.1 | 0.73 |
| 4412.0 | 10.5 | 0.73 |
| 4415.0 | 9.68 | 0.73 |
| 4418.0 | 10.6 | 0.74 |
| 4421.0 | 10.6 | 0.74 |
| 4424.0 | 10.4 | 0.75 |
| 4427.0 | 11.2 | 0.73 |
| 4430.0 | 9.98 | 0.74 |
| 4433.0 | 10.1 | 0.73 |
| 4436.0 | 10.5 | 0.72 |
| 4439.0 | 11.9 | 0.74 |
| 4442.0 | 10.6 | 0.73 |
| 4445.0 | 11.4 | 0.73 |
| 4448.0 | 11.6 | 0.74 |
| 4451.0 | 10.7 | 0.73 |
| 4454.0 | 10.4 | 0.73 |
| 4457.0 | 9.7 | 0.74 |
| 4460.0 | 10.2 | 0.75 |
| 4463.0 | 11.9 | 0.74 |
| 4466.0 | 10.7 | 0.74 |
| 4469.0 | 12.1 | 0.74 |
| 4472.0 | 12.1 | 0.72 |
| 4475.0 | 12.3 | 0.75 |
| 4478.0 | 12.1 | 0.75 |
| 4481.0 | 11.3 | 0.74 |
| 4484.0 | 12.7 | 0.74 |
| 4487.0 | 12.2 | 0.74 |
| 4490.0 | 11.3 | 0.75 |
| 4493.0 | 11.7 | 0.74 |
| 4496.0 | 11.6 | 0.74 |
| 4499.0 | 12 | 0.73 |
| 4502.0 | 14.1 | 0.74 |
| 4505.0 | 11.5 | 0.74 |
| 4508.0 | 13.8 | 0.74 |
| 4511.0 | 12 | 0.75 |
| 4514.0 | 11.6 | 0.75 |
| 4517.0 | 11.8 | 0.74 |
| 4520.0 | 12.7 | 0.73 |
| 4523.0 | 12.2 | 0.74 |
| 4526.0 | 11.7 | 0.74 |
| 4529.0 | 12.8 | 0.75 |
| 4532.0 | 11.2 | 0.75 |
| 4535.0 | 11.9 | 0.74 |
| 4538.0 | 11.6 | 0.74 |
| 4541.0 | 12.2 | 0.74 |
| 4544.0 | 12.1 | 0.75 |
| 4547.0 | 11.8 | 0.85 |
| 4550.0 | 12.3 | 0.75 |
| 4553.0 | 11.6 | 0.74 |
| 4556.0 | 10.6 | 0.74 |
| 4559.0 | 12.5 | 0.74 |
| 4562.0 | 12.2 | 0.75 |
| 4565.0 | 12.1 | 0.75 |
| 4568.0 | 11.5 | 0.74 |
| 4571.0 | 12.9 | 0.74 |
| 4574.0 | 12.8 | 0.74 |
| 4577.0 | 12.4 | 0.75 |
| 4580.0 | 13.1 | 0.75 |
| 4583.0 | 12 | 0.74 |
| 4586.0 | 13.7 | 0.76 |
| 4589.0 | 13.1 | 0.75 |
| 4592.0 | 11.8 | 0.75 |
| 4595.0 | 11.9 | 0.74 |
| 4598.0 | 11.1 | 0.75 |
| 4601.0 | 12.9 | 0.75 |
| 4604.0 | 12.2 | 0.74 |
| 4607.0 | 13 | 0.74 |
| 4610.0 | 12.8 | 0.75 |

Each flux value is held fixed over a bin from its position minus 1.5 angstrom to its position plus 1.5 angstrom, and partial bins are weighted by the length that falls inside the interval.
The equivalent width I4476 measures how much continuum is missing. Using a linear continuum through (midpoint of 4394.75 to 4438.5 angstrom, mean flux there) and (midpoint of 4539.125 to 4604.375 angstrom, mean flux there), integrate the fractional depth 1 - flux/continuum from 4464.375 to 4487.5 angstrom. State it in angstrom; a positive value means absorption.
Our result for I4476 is -1.9 angstrom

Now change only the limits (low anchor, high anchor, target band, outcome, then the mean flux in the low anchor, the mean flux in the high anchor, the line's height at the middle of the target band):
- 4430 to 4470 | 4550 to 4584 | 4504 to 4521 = -1.0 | 10.9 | 12.2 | 11.6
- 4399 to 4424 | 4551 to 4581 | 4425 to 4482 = -2.1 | 10.1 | 12.2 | 10.7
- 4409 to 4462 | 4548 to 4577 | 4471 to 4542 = -4.3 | 10.6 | 12.1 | 11.4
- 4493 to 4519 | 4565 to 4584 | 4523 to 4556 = 1.3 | 12.3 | 12.4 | 12.4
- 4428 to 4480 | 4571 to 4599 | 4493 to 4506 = -0.8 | 11.1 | 12.5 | 11.6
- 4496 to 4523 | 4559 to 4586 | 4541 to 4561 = 0.9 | 12.4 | 12.5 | 12.4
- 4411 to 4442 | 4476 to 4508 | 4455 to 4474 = 0.6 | 10.5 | 12.1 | 11.5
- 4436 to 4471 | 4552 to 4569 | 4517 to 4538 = -0.9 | 11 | 11.8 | 11.5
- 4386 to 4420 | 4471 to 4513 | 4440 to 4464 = 0.8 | 10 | 12.2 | 11.2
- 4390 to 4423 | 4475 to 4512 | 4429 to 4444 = 0.2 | 10.1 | 12.2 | 10.8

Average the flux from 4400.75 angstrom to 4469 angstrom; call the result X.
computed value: 10.6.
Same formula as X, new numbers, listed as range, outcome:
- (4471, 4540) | 12.1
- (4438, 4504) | 11.6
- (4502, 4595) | 12.2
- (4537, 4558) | 11.8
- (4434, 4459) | 10.8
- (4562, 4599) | 12.4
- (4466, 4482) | 11.9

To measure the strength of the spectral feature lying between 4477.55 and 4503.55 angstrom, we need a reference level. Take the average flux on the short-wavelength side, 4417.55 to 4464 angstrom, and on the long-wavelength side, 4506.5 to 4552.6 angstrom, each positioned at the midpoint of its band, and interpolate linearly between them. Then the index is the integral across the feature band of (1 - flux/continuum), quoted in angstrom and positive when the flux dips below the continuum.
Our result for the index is -1.4 angstrom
